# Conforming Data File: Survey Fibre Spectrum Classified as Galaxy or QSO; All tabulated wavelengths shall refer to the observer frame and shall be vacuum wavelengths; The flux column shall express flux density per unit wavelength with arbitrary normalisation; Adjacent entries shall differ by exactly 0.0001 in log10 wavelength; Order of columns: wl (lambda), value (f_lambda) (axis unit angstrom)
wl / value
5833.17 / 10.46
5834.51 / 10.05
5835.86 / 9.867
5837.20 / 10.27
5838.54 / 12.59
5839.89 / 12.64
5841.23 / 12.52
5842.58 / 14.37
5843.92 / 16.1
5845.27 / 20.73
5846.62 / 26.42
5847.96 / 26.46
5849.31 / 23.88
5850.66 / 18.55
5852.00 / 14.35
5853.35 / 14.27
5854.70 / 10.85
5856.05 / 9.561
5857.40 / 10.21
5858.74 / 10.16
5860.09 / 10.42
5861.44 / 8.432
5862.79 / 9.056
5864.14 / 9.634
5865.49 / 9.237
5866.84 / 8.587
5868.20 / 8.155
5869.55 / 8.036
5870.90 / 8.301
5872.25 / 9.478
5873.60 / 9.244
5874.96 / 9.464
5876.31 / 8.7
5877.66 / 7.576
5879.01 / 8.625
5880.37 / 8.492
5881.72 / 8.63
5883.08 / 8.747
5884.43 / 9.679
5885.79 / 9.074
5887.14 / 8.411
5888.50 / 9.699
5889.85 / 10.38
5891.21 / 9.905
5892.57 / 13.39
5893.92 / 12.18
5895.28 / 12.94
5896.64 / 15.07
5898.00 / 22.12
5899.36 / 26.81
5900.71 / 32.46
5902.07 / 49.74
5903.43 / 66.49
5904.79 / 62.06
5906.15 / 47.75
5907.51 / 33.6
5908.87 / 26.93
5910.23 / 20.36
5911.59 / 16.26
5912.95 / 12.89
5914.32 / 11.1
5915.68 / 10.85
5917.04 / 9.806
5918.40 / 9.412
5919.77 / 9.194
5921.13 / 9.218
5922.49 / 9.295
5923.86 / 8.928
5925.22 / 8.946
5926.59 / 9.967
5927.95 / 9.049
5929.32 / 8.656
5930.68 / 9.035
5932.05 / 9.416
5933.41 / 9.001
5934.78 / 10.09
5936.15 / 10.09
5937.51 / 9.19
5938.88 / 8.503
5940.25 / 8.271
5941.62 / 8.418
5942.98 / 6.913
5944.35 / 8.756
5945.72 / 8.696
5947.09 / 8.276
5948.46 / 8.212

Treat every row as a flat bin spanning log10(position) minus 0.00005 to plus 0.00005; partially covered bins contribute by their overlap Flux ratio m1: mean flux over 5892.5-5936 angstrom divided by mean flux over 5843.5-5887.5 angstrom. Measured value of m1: 1.66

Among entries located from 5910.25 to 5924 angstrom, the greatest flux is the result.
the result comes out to 16.26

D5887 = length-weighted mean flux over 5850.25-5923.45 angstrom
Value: 15.6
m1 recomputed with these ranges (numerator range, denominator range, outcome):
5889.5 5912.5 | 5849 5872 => 2.56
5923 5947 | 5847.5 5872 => 0.75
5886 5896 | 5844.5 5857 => 0.60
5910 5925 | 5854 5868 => 1.17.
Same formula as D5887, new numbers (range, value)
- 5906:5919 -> 18.8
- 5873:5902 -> 13.3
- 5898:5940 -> 19.1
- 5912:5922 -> 10.5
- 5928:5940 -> 9.2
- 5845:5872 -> 13.1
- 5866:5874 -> 8.62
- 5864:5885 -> 8.76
